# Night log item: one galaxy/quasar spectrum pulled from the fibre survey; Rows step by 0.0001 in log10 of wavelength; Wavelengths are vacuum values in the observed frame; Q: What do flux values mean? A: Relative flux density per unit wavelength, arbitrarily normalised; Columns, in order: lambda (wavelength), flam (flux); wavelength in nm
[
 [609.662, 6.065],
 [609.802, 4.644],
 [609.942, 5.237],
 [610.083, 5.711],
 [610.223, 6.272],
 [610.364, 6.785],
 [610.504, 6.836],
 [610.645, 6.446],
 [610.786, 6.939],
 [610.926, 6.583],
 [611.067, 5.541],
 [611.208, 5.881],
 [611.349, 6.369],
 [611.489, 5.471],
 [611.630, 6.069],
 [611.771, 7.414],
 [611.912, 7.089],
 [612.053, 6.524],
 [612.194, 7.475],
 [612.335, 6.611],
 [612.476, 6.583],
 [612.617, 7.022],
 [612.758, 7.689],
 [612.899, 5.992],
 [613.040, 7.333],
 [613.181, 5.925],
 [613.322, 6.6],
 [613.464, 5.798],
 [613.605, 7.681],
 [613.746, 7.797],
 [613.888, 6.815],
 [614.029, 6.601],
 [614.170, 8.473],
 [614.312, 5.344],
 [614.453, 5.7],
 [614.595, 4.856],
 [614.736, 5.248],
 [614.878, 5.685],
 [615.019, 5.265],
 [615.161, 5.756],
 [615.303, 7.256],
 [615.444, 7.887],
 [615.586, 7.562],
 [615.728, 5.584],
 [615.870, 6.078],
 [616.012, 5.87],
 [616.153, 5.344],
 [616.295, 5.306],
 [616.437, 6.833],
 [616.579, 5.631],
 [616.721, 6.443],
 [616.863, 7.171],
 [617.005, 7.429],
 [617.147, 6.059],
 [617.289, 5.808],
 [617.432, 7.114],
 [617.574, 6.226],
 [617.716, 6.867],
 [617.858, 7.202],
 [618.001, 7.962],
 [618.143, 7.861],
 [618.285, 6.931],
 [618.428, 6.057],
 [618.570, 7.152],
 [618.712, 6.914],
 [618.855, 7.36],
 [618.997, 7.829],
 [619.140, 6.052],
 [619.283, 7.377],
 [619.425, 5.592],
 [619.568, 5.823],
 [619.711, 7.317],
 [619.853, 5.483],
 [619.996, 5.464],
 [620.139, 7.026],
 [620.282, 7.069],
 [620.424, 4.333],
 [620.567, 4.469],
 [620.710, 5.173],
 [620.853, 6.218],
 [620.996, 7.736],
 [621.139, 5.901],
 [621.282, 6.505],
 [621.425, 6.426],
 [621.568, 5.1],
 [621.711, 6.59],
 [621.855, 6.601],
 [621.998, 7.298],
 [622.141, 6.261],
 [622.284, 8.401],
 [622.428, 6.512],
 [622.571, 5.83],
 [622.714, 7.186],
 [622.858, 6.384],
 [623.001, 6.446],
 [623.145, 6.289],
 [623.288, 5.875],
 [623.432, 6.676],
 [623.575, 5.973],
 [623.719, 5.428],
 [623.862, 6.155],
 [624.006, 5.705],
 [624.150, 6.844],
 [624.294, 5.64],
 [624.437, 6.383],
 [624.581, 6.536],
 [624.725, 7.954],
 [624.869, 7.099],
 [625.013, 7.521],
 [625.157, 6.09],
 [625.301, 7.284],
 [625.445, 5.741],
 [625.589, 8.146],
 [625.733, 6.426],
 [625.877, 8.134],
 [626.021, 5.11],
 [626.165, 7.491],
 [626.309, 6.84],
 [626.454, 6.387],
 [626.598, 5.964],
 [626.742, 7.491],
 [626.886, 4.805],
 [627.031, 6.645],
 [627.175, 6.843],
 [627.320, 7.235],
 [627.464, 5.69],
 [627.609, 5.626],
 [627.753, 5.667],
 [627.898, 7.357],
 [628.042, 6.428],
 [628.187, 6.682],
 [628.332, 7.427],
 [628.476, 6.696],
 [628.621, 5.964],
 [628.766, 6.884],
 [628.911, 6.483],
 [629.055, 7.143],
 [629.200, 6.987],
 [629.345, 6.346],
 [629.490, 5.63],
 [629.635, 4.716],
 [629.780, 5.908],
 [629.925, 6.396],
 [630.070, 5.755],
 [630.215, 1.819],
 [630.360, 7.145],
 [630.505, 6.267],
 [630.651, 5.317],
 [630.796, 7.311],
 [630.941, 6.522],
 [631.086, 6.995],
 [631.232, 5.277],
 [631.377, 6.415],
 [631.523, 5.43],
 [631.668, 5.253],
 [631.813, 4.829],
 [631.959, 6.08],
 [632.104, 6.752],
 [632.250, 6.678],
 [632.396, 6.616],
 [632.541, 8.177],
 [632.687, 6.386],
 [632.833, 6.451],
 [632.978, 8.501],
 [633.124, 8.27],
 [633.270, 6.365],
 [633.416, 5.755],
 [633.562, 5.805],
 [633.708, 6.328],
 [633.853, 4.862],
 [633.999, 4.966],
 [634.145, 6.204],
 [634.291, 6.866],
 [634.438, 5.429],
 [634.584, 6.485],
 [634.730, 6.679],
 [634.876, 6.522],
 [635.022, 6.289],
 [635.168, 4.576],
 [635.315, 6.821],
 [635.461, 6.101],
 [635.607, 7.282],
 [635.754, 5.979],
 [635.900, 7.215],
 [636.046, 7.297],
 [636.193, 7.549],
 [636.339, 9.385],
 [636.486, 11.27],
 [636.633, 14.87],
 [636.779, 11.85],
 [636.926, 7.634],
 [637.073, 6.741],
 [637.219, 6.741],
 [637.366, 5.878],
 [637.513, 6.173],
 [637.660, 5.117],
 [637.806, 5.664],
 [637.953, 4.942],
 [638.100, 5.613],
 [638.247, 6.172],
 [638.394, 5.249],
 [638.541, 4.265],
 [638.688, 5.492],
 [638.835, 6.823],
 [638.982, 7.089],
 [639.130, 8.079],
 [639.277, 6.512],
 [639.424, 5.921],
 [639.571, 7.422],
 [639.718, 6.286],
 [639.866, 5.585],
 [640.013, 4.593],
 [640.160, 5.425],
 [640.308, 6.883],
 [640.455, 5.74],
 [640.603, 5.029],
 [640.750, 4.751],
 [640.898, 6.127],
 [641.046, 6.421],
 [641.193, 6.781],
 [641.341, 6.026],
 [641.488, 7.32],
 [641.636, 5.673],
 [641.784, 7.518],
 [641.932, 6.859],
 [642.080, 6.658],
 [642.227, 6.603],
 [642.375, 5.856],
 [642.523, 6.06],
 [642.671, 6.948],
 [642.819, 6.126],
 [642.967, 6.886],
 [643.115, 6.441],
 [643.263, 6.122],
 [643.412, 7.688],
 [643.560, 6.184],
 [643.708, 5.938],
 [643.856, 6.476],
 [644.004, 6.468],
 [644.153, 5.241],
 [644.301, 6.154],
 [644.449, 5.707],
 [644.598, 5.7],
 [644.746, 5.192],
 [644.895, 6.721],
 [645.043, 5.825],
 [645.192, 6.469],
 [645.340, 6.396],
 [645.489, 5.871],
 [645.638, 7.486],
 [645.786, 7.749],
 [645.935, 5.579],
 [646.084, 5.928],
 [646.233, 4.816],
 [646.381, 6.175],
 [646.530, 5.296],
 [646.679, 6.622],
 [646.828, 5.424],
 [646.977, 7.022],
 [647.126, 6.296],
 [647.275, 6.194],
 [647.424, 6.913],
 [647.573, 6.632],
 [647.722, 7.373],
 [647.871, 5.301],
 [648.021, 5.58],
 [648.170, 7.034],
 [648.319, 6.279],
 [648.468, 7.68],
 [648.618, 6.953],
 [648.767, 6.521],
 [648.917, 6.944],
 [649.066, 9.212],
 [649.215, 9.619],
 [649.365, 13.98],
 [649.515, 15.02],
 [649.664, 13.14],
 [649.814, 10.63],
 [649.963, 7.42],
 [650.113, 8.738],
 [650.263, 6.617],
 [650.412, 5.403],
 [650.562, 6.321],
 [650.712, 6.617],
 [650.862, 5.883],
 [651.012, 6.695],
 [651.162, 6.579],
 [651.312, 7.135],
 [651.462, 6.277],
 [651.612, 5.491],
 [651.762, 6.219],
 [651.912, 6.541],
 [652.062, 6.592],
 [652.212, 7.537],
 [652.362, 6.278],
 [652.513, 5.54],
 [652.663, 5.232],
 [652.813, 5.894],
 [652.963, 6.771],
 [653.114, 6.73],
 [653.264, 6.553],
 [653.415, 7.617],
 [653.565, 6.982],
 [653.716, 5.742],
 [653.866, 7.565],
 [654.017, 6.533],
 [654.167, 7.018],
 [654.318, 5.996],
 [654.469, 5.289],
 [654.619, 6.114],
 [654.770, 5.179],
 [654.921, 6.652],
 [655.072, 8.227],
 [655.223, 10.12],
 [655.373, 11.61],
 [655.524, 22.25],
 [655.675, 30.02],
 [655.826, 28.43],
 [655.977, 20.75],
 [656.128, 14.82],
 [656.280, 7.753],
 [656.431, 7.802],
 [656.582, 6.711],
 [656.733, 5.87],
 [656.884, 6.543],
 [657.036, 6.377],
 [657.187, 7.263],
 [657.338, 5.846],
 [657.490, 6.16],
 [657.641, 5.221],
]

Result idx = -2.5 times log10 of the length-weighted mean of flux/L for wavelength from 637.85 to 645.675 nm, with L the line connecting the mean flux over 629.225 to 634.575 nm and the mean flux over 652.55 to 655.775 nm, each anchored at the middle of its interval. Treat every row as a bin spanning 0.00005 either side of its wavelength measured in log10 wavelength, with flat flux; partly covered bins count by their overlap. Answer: 0.19 mag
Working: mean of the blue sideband 6.12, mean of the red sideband 8.88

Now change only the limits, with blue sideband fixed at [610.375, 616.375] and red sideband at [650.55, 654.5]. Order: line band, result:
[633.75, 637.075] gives -0.14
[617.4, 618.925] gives -0.10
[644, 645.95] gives 0.04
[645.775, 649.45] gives -0.08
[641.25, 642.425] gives -0.02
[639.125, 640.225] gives 0.06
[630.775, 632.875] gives 0.02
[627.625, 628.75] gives -0.02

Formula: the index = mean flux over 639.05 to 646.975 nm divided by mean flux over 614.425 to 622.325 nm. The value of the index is 0.97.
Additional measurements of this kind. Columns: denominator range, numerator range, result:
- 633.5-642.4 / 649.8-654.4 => 1.01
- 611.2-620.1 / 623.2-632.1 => 0.96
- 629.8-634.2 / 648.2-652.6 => 1.25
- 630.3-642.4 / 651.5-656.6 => 1.42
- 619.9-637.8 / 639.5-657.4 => 1.14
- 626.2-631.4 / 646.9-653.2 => 1.17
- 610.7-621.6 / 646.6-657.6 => 1.28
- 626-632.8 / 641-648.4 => 1.01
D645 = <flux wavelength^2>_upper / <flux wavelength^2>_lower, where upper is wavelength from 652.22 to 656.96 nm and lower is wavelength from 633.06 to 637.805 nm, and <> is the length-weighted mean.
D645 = 1.43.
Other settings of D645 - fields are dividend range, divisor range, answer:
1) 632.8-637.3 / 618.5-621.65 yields 1.20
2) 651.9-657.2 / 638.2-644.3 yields 1.54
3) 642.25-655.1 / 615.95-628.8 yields 1.13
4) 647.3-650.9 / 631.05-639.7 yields 1.25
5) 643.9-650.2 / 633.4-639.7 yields 1.10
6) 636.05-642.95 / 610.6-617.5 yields 1.13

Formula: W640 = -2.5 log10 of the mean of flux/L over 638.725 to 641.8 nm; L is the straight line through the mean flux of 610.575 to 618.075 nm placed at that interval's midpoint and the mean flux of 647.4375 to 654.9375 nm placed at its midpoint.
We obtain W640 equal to 0.116 mag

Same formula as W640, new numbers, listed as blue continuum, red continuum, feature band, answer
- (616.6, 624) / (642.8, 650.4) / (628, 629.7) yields 0.04 mag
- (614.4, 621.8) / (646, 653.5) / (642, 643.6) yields 0.07 mag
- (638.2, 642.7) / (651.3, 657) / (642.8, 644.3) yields 0.08 mag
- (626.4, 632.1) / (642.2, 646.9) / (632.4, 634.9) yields -0.05 mag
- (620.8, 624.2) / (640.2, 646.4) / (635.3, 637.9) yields -0.22 mag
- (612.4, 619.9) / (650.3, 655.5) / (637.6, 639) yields 0.20 mag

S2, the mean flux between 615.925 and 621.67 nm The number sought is 6.41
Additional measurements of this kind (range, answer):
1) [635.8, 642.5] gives 6.73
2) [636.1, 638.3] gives 7.71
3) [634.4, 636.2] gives 6.46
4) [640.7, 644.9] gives 6.3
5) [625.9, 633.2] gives 6.35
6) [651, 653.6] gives 6.47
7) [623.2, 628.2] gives 6.51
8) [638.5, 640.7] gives 6.09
